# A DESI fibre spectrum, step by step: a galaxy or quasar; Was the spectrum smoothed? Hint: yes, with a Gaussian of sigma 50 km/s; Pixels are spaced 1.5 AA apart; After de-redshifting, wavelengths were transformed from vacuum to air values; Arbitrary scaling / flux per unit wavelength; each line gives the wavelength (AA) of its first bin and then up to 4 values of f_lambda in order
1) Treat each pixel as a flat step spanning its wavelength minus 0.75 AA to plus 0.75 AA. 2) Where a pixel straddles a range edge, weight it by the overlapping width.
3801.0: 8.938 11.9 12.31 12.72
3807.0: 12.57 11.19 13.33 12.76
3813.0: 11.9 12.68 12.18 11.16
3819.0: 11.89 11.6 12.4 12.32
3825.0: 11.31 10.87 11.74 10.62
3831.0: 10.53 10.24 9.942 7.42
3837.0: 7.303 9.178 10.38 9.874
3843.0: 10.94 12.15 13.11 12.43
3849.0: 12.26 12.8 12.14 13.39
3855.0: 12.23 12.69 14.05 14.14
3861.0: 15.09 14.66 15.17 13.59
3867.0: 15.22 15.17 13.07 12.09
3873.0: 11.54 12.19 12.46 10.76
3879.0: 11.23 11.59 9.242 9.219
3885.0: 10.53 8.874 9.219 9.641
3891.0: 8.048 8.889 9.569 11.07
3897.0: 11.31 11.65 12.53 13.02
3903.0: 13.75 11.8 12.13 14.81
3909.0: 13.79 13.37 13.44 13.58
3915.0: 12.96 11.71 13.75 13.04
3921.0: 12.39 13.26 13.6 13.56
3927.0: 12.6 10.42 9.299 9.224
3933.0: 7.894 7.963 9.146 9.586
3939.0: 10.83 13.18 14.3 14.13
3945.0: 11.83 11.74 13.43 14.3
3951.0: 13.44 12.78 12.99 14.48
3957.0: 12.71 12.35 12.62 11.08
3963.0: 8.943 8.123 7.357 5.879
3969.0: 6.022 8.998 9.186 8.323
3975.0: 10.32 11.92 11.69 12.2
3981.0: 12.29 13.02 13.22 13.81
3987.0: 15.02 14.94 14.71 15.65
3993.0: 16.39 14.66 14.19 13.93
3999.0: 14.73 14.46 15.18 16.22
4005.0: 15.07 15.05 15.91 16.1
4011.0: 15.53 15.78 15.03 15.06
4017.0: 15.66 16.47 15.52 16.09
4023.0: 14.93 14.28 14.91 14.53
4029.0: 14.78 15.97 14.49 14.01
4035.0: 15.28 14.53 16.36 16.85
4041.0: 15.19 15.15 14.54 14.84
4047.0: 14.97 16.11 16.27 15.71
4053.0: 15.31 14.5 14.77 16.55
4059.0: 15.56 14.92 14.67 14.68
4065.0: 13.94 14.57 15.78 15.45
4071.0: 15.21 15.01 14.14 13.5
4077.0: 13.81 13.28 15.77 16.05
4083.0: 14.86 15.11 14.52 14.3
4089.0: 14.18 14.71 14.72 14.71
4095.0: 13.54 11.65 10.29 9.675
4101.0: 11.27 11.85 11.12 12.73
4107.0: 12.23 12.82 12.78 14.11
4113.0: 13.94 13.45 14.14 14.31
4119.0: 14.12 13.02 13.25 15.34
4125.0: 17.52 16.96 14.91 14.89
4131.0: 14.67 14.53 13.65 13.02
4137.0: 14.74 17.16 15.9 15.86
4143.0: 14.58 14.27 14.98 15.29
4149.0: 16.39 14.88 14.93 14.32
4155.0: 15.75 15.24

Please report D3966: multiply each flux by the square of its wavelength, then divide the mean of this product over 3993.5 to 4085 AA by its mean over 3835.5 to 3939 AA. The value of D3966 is 1.4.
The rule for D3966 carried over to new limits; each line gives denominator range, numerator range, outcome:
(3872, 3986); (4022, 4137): 1.36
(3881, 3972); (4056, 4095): 1.40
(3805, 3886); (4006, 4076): 1.41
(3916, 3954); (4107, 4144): 1.34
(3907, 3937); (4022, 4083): 1.34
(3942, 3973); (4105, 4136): 1.37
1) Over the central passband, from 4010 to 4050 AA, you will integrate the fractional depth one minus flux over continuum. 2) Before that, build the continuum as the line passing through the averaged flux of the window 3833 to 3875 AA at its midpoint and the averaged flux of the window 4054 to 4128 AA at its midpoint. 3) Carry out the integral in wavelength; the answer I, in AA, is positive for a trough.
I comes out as -4.92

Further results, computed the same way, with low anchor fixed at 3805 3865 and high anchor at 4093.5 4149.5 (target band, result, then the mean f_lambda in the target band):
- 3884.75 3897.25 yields 2.75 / 9.58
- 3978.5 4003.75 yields -2.58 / 14.3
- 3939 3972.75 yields 3.67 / 11.3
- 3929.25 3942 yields 2.72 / 9.91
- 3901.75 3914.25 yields -0.92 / 13.3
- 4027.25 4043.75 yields -2.34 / 15.2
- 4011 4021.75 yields -2.00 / 15.6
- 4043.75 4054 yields -1.54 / 15.4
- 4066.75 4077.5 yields -0.91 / 14.7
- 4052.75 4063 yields -1.29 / 15.2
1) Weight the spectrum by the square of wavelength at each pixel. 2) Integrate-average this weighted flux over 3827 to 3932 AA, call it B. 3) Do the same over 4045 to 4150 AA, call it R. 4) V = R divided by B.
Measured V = 1.35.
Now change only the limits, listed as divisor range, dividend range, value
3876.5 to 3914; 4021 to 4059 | 1.45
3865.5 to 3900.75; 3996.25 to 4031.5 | 1.46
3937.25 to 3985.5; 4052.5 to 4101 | 1.33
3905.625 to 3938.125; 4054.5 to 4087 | 1.35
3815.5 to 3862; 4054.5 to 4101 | 1.39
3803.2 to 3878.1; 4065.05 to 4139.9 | 1.33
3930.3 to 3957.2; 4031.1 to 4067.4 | 1.35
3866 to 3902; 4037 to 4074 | 1.49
